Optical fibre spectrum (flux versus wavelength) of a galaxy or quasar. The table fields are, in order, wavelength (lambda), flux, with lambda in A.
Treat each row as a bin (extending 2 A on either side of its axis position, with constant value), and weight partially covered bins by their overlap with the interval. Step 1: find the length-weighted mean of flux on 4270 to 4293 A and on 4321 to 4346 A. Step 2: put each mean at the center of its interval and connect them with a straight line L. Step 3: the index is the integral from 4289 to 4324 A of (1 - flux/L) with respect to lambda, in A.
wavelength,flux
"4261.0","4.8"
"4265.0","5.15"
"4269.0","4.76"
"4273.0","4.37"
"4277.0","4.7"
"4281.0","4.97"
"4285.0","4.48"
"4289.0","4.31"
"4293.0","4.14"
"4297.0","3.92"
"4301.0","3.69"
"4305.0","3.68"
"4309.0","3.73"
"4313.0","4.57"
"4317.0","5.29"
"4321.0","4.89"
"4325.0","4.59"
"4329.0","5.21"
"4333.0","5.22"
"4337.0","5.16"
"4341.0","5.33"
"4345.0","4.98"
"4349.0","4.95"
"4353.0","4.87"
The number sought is 4.0 A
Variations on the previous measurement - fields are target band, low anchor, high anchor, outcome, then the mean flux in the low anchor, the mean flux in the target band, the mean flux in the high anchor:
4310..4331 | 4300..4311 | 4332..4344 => -2.22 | 3.7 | 4.85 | 5.22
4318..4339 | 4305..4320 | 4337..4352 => -1.18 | 4.44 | 5.03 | 5.08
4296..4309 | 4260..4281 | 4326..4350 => 3.14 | 4.77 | 3.75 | 5.13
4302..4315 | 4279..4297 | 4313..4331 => 2.11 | 4.41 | 3.97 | 4.95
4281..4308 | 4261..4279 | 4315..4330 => 4.23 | 4.75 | 4.09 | 4.98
